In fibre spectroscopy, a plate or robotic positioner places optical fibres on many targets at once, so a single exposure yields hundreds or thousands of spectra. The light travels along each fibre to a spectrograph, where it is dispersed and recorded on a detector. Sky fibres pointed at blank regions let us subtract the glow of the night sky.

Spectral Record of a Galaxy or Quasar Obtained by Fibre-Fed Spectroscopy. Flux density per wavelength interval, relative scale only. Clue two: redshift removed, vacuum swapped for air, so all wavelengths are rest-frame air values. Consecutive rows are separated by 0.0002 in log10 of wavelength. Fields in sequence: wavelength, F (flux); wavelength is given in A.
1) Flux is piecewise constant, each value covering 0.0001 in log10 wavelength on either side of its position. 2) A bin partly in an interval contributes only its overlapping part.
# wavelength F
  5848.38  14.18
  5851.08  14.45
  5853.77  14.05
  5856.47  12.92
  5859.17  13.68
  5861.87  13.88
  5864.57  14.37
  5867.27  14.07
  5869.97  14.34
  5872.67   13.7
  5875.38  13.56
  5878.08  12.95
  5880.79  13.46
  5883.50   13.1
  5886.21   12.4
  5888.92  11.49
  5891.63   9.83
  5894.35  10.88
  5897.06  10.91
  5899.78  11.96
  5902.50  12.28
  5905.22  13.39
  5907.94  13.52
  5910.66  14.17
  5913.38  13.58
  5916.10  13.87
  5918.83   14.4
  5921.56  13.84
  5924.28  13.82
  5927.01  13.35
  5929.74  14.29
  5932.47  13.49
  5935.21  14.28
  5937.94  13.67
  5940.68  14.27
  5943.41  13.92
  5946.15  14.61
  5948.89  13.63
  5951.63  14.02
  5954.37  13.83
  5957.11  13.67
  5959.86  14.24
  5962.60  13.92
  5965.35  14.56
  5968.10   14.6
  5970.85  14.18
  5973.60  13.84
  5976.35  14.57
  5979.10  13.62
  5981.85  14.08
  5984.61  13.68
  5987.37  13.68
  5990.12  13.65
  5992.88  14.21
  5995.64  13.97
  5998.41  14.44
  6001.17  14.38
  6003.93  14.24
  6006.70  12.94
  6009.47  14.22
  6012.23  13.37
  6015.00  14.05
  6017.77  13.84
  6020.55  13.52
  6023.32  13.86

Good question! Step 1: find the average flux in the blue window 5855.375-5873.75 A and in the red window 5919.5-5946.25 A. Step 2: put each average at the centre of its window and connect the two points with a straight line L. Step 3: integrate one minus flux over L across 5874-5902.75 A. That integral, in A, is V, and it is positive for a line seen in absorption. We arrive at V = 3.78 A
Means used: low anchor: 13.9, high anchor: 13.9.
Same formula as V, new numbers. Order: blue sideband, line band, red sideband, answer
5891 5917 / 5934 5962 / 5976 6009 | -1.70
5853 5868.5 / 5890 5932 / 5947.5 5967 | 2.91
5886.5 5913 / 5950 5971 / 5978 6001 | -1.20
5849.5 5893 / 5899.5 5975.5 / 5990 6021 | -1.51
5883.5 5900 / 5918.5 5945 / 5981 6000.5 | -3.24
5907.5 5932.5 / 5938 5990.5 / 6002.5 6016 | -0.81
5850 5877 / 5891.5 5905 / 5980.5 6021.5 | 2.34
